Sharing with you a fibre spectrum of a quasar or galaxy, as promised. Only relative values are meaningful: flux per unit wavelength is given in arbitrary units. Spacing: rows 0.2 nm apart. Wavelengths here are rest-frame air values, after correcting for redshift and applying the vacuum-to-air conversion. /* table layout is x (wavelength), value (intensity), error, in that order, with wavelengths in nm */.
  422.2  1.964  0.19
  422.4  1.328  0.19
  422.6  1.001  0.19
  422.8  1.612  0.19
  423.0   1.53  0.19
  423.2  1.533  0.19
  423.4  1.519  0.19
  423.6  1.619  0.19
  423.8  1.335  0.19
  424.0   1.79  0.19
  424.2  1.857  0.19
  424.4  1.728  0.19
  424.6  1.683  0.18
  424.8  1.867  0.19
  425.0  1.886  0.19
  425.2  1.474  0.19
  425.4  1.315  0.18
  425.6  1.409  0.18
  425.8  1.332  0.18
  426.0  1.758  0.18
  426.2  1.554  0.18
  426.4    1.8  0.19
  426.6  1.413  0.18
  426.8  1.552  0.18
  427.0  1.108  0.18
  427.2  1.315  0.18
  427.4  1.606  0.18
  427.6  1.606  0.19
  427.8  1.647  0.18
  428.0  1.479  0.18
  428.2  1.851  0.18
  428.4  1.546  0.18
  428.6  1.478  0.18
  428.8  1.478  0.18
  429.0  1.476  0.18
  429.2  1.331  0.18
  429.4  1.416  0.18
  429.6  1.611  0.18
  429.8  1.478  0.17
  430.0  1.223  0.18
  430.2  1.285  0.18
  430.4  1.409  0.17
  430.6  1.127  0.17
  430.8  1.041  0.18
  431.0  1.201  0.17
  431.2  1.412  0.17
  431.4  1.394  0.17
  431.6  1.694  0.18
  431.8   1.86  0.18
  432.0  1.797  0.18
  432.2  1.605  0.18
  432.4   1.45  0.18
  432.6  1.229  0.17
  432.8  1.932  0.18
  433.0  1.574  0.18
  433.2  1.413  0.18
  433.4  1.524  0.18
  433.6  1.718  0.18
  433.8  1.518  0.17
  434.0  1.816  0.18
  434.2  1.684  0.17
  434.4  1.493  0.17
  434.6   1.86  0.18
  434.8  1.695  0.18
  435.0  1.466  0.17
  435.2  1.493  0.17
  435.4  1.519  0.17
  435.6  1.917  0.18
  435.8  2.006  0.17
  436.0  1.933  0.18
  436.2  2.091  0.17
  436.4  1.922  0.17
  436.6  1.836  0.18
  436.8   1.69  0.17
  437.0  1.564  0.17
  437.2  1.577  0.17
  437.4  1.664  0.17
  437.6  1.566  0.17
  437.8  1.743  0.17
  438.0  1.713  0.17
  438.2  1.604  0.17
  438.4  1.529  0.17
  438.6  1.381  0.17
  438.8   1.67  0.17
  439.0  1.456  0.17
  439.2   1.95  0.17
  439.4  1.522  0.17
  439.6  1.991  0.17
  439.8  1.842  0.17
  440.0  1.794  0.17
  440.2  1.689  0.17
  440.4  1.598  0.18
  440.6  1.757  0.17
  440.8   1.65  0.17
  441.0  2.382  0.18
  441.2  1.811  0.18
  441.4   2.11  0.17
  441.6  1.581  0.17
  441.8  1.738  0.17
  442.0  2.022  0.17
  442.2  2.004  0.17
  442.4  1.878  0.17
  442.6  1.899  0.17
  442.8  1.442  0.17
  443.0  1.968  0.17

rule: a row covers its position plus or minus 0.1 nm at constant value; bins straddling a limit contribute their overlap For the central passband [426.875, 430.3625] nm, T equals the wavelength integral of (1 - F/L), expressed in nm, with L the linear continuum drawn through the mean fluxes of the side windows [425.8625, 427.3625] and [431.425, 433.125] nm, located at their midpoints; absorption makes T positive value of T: 0.177 nm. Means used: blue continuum 1.5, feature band 1.47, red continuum 1.63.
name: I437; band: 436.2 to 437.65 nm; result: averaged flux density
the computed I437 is 1.72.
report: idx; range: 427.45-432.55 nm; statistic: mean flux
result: 1.47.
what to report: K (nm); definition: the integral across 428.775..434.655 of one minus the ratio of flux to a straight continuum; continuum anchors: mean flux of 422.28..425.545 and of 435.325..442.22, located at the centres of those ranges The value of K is 0.61 nm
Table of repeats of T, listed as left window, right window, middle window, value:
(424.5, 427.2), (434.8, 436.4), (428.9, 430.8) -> 0.33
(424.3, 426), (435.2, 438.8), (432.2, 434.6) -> 0.13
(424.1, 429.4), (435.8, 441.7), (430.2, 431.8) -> 0.27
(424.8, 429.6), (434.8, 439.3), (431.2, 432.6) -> 0.01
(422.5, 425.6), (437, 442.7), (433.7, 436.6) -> -0.08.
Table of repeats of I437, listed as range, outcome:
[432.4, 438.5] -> 1.67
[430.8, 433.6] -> 1.53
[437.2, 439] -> 1.6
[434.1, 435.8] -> 1.66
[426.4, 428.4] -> 1.52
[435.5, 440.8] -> 1.73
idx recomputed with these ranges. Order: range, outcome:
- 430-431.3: 1.24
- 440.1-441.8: 1.82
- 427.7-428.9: 1.58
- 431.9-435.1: 1.61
